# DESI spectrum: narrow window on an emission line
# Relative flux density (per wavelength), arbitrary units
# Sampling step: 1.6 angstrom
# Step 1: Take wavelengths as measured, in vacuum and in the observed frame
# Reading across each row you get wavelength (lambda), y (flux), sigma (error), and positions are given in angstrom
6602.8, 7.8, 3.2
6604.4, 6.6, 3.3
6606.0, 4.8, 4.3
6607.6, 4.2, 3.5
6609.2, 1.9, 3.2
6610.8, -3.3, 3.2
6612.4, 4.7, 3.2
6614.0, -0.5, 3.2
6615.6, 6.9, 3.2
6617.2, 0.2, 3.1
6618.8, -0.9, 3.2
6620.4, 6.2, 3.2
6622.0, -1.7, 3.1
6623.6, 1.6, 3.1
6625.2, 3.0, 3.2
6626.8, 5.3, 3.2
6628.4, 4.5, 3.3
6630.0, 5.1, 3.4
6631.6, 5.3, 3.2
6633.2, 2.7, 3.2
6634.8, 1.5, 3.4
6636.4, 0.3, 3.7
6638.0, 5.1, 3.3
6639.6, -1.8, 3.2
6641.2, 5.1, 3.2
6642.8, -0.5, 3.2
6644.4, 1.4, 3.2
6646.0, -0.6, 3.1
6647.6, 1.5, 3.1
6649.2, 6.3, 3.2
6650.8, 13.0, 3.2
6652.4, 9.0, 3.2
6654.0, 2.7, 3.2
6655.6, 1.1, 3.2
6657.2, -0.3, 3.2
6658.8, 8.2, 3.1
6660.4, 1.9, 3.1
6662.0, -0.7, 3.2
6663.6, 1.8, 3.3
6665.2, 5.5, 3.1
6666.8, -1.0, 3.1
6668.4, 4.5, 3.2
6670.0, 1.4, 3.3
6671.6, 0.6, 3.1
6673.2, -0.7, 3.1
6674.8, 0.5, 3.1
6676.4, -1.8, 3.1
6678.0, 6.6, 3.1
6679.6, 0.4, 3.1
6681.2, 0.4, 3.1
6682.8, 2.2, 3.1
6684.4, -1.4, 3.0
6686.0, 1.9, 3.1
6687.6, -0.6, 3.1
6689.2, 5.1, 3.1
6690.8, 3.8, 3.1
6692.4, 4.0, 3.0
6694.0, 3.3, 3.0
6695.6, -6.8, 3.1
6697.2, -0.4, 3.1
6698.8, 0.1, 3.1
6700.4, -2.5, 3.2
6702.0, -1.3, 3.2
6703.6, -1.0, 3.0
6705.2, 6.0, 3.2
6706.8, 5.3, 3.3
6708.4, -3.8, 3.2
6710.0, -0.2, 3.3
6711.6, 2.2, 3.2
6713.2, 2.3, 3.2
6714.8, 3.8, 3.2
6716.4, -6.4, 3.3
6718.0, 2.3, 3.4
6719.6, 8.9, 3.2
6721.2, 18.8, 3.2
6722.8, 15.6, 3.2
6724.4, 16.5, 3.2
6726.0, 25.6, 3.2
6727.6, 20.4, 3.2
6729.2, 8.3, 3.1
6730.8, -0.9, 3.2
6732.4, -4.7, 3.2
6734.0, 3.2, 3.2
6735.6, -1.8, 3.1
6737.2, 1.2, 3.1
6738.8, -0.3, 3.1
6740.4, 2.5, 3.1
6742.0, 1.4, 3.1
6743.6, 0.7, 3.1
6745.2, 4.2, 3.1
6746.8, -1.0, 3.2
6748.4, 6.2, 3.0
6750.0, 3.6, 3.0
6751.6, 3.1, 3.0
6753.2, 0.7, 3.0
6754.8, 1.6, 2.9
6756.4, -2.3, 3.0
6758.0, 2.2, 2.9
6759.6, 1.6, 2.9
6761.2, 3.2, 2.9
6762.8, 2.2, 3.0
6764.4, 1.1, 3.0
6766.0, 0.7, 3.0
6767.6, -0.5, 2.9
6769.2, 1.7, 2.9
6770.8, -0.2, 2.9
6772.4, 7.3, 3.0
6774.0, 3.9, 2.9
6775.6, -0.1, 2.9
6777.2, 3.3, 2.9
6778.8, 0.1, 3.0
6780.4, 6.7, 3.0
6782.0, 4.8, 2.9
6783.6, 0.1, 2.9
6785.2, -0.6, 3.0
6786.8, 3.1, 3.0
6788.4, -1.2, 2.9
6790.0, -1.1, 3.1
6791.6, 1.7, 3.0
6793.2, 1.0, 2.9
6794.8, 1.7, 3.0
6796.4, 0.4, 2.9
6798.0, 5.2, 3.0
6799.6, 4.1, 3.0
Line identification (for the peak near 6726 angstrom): [O II]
